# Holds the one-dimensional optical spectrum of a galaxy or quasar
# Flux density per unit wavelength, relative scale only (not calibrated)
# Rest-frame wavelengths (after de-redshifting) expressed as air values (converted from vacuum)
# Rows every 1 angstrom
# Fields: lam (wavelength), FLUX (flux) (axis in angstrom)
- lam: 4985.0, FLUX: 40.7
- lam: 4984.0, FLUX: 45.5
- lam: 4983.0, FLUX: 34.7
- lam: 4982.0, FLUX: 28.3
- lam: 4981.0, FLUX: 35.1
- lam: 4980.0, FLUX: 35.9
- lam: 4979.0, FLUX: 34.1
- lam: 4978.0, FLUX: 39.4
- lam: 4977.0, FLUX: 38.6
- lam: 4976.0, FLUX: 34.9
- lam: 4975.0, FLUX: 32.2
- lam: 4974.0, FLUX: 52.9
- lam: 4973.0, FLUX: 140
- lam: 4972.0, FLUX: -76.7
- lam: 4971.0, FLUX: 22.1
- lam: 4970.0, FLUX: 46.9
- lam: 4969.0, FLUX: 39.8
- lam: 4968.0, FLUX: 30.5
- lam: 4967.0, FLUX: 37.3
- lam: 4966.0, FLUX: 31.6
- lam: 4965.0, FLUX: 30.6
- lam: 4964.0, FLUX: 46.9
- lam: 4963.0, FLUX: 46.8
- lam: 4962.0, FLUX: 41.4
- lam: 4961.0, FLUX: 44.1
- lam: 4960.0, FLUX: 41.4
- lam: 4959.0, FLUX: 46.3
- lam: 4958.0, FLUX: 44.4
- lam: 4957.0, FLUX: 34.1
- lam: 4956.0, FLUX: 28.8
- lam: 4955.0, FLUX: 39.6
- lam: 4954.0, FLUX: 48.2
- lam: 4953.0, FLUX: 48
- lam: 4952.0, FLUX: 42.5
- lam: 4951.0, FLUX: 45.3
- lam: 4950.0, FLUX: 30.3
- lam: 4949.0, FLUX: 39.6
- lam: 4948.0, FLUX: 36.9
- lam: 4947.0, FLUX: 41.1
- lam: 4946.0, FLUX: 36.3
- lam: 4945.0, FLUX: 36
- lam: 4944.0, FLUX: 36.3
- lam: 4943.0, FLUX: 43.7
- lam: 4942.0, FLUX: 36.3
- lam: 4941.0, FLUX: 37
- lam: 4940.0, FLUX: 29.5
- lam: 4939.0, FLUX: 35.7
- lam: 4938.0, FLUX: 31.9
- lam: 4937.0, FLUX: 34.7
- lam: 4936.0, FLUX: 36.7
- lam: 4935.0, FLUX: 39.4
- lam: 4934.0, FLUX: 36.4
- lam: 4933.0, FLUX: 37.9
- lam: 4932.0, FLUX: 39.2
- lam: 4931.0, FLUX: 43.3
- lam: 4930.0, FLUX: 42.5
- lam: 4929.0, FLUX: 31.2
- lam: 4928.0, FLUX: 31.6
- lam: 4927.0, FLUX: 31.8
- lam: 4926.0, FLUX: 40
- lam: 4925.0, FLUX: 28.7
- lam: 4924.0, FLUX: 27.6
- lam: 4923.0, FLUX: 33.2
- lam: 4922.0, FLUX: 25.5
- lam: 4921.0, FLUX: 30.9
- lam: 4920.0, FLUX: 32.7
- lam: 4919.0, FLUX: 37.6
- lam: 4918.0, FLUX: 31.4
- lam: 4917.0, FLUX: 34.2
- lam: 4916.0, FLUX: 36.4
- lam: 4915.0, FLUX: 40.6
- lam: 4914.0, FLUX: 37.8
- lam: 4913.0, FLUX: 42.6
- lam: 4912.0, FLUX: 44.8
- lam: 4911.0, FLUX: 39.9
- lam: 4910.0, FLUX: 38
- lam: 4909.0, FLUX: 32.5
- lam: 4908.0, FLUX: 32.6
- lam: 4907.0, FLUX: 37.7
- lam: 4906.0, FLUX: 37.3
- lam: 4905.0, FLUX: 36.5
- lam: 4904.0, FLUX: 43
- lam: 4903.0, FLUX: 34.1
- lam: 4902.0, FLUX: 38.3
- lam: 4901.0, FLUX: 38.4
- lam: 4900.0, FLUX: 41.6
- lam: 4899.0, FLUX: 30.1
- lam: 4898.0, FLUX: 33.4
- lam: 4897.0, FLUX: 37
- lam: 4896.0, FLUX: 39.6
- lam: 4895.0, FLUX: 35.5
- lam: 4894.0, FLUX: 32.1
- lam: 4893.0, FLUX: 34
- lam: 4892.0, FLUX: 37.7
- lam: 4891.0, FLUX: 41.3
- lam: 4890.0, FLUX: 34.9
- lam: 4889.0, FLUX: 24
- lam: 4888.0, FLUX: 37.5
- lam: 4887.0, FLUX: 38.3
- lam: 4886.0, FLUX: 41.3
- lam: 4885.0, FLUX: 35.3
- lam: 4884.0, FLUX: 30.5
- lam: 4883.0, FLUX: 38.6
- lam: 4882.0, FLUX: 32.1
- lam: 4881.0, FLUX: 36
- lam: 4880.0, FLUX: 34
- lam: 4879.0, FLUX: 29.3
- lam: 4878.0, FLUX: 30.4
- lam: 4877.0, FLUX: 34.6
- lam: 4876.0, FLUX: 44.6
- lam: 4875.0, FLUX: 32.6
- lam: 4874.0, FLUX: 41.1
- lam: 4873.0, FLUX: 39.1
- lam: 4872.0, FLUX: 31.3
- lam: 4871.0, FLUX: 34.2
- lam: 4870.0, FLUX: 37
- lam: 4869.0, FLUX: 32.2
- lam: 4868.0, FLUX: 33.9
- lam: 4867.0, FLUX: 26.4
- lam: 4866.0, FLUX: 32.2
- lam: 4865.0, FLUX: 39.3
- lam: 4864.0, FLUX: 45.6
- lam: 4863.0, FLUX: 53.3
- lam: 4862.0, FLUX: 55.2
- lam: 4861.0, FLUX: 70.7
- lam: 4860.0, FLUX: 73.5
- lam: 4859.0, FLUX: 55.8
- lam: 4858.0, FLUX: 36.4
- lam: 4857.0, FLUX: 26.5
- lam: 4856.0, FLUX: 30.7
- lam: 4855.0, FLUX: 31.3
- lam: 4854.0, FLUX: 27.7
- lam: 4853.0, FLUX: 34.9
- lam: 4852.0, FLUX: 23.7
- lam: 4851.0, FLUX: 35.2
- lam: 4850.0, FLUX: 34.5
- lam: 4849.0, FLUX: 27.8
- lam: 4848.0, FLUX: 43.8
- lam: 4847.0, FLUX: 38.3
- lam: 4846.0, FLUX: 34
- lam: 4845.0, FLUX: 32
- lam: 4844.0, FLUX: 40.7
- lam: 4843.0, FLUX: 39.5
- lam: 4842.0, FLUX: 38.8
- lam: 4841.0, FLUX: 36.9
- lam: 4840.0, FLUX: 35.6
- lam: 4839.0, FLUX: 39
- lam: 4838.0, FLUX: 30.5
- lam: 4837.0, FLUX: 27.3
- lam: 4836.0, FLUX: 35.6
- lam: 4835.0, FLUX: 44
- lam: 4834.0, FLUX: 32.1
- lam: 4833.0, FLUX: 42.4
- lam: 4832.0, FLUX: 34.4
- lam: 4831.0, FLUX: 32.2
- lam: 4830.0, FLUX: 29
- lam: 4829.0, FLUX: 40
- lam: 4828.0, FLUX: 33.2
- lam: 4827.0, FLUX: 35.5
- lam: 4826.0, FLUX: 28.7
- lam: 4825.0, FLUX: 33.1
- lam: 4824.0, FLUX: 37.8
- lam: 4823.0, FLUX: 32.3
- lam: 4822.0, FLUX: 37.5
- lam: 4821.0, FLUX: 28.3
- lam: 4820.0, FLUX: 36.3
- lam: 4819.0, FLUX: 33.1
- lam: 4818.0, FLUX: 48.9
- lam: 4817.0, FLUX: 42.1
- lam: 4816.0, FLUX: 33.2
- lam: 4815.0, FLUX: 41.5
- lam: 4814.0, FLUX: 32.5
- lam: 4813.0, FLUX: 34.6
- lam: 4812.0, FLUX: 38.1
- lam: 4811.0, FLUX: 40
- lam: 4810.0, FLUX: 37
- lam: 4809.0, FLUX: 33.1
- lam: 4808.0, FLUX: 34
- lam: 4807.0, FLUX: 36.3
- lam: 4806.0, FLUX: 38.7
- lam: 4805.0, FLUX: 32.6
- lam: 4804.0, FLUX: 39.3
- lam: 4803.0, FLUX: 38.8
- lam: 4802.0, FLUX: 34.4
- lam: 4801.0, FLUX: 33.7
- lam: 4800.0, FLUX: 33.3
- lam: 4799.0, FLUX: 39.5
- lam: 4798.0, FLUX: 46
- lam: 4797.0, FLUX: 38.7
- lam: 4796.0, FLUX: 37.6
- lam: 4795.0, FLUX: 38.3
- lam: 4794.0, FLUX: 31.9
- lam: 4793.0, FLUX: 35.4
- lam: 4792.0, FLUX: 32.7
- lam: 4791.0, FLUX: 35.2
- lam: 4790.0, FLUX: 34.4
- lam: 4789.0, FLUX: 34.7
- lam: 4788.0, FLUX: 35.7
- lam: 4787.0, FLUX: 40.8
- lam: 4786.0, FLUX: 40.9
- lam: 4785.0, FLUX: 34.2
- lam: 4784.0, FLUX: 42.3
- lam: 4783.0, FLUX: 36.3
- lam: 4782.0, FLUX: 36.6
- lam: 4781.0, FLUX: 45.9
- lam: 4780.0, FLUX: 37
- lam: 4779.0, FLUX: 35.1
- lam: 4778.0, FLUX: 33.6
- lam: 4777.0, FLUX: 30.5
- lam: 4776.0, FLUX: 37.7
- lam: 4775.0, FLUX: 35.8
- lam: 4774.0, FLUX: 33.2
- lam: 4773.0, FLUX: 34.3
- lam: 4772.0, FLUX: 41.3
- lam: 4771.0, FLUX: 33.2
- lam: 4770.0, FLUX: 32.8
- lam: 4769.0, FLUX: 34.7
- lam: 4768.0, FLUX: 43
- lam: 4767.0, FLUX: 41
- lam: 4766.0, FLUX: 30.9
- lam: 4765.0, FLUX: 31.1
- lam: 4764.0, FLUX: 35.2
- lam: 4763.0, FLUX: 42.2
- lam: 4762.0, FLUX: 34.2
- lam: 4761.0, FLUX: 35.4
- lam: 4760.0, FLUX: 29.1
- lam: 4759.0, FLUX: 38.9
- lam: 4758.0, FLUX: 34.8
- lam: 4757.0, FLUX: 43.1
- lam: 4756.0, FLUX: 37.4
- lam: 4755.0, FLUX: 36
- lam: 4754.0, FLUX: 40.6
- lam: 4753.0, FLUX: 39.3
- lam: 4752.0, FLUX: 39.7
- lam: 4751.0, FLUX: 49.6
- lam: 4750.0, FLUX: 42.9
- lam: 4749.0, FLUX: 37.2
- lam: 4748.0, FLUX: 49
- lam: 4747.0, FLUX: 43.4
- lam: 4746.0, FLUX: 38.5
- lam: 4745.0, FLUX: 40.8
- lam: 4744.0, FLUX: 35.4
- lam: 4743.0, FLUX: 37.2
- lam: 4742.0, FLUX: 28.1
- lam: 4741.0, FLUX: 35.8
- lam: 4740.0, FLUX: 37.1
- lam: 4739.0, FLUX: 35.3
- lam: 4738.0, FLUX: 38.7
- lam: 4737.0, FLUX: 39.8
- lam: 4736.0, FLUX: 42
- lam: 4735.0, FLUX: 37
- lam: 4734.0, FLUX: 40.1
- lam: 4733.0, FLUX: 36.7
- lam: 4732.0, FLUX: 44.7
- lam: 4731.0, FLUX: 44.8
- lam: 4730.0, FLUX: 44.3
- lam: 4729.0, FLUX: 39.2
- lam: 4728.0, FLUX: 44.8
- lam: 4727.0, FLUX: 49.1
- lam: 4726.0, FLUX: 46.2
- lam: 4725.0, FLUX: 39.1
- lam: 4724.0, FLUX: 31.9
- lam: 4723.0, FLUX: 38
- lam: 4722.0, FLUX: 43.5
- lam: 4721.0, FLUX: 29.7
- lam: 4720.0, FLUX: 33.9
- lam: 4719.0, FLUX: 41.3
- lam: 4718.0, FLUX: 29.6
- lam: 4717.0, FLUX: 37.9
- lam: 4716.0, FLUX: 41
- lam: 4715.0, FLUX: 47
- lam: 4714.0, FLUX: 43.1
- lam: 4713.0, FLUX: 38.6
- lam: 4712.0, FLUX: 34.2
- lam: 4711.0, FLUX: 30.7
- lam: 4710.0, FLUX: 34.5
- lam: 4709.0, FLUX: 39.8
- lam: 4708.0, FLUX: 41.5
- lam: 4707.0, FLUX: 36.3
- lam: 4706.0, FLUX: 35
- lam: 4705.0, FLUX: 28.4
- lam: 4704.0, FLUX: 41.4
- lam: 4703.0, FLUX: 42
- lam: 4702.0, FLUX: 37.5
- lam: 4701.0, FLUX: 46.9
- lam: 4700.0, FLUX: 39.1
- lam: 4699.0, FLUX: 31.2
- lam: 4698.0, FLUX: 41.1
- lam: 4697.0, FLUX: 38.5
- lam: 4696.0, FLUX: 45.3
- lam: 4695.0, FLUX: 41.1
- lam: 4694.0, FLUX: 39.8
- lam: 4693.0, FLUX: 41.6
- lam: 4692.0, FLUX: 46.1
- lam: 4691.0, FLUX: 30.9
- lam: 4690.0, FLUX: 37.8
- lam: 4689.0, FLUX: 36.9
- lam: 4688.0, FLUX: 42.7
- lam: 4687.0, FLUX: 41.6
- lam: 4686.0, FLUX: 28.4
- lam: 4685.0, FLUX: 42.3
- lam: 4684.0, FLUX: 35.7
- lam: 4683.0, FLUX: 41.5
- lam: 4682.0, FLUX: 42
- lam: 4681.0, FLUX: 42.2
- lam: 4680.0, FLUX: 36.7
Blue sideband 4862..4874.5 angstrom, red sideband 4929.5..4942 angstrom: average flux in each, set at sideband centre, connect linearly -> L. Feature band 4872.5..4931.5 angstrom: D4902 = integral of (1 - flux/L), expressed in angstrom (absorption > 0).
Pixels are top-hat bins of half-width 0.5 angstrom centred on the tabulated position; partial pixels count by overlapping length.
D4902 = 2.6 angstrom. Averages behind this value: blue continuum 37.9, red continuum 37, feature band 35.7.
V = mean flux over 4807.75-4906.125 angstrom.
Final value 36.7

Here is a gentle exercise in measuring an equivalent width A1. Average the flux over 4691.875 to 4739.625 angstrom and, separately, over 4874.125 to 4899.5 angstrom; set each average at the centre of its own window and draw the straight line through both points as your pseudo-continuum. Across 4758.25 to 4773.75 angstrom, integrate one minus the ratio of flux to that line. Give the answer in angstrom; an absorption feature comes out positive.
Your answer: 0.9 angstrom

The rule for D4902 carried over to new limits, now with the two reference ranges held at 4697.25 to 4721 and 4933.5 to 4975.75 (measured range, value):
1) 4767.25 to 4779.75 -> 0.8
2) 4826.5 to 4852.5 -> 1.9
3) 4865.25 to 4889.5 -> 2.3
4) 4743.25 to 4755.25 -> -1.0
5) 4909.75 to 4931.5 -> 1.5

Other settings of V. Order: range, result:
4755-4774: 36.2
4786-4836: 36.2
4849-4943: 36.6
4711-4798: 38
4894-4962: 37.1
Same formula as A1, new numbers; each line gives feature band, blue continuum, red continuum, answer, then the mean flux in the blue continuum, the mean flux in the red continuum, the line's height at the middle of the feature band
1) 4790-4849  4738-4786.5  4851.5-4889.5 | 2.29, 37.5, 37.7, 37.6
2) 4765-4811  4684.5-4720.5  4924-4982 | 2.01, 38.5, 37.5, 38.1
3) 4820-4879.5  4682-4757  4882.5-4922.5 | 0.26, 39.2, 36.1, 37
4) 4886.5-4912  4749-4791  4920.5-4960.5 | 0.45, 37.2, 37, 37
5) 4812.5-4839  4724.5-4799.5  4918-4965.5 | 1.82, 38.2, 37.4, 37.9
